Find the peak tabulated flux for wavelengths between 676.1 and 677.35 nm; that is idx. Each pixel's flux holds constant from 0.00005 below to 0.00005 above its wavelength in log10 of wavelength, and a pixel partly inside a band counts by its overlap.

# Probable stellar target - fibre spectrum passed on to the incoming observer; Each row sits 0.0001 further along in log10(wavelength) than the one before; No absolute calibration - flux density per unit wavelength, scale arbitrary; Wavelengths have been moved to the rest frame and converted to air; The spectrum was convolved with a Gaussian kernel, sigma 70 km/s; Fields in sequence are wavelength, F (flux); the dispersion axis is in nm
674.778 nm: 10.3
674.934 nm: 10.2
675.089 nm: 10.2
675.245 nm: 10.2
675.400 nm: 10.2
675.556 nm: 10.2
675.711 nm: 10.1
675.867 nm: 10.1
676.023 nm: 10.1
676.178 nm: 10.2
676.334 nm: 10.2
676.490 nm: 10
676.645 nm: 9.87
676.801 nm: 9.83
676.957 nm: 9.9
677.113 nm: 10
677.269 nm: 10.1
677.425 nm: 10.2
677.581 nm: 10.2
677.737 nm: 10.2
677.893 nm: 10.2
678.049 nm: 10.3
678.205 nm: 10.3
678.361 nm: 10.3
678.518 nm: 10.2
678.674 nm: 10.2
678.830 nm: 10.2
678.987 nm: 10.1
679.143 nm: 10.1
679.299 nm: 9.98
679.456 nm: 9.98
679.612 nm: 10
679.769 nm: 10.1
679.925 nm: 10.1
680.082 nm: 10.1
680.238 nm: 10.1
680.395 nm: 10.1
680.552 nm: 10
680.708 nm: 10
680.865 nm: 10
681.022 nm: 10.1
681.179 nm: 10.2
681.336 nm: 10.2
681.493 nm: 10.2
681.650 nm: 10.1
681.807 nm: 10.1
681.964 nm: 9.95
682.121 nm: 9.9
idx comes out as 10.2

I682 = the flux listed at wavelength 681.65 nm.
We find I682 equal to 10.1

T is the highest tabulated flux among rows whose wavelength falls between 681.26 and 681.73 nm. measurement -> 10.2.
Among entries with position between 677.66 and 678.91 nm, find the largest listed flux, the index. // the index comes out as 10.3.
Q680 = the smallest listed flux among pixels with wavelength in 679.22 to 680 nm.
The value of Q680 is 9.98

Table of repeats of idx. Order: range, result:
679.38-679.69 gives 10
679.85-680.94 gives 10.1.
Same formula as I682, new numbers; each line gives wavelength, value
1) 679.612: 10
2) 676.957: 9.9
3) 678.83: 10.2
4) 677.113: 10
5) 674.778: 10.3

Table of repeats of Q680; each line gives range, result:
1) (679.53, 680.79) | 10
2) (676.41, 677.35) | 9.83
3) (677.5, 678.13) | 10.2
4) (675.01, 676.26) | 10.1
